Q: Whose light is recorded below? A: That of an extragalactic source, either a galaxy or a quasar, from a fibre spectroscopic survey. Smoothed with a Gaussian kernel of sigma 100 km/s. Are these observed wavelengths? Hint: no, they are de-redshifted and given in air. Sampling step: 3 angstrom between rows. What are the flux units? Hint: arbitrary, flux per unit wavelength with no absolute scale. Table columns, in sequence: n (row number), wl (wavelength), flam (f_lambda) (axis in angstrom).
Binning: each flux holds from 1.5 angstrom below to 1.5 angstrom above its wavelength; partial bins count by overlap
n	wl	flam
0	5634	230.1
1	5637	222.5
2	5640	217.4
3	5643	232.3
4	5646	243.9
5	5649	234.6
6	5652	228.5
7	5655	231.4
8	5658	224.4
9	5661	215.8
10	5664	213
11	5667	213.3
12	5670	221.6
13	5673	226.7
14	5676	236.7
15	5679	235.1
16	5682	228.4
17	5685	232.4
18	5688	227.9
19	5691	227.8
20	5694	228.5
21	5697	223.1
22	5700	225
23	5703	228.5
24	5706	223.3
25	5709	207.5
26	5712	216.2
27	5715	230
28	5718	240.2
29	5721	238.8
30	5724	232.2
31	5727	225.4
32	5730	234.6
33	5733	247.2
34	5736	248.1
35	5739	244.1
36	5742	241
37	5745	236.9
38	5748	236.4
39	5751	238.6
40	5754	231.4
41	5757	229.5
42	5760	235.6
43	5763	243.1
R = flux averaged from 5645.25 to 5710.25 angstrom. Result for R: 226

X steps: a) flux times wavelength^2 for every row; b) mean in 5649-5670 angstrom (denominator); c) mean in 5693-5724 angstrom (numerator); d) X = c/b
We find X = 1.04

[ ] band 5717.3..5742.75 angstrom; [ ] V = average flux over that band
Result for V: 239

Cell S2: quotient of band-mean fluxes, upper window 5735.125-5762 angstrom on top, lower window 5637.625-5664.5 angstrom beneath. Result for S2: 1.05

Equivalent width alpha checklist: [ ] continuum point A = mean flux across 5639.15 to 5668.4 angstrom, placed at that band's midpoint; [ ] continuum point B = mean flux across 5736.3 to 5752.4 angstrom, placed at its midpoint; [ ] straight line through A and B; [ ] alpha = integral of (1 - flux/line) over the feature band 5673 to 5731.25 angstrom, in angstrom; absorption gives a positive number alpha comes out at 1.2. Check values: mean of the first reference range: 226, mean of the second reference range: 240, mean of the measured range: 228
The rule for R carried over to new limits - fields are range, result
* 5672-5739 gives 231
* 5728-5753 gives 240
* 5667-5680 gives 228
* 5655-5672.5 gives 219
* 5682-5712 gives 225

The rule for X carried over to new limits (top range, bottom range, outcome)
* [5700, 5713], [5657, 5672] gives 1.02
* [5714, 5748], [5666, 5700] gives 1.06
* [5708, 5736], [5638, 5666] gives 1.05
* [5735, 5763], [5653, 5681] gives 1.09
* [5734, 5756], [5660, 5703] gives 1.09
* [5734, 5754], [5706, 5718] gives 1.10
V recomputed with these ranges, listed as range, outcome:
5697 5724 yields 226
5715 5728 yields 234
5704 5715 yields 218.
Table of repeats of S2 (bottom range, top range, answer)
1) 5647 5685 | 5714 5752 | 1.05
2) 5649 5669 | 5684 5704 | 1.02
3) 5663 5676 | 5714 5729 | 1.06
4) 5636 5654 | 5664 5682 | 0.98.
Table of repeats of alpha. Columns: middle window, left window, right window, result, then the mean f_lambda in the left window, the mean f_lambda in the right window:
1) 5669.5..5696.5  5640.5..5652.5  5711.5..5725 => 0.43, 234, 233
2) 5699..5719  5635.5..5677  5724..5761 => 0.75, 226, 237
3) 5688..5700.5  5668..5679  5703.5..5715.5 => -0.18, 229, 219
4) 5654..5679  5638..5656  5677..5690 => 0.83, 231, 231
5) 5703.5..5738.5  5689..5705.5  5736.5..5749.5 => 0.32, 226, 240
